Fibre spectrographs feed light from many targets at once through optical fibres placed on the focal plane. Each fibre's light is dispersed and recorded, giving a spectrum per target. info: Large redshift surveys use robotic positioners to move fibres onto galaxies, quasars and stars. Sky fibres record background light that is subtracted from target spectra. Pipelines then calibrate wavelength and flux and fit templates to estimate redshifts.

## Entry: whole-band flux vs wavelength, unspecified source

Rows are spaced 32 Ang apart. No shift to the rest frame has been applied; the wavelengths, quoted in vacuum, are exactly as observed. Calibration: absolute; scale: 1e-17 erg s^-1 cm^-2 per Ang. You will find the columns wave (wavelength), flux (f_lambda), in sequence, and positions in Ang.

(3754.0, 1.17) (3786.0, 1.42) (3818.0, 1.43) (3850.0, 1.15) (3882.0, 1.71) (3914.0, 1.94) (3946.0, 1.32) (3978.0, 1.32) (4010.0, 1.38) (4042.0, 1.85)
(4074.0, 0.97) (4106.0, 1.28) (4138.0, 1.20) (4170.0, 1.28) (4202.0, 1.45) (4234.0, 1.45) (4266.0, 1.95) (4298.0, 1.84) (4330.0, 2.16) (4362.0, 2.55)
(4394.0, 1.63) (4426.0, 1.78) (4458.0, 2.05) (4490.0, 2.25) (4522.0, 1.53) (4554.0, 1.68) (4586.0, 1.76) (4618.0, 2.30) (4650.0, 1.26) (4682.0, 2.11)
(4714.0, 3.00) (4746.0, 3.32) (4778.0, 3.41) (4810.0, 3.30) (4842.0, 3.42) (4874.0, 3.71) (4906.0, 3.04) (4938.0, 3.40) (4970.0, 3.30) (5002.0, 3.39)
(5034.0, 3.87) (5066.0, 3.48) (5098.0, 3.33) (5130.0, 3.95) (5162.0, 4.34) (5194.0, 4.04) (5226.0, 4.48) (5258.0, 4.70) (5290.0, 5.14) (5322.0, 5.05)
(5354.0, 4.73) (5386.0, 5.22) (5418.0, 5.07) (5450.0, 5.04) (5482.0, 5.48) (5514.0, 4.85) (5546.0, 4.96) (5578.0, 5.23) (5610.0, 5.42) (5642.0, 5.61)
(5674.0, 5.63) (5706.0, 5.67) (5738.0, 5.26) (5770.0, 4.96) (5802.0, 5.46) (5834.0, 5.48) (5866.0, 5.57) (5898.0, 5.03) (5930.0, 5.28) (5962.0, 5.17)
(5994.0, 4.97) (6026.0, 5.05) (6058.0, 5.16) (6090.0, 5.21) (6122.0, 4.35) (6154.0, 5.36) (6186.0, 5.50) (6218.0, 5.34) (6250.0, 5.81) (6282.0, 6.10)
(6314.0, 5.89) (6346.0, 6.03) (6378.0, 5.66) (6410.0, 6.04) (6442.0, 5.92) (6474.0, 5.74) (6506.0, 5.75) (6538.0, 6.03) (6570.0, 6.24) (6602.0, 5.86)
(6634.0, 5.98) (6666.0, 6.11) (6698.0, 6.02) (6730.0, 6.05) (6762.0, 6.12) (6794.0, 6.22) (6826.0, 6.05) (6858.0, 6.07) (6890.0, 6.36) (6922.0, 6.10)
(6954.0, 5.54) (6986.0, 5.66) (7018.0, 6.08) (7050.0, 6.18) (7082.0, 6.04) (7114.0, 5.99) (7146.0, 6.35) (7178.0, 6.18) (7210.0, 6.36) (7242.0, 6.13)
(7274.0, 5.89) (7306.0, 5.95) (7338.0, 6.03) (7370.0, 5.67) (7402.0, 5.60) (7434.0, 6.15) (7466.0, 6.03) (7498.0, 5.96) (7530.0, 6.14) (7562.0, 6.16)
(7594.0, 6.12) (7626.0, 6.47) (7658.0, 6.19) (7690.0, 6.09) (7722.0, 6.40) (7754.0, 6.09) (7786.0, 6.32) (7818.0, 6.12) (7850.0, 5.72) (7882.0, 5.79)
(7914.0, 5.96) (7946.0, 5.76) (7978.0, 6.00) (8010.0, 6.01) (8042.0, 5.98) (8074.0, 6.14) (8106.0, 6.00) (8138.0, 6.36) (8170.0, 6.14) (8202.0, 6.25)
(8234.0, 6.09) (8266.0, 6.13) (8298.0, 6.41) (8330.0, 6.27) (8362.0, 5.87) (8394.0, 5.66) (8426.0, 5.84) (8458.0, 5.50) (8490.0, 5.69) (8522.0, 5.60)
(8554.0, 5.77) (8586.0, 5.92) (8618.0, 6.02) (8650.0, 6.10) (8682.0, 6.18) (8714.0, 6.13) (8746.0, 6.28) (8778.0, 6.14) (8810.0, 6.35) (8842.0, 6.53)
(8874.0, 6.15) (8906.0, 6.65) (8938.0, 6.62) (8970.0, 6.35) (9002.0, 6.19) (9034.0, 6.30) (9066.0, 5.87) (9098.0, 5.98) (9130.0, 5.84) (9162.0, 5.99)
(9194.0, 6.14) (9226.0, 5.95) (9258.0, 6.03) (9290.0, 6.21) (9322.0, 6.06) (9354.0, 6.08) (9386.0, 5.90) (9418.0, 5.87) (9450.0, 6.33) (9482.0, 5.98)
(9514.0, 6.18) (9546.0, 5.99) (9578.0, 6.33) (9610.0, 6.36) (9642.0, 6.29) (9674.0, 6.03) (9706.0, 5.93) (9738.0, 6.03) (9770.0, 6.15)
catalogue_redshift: 0.18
